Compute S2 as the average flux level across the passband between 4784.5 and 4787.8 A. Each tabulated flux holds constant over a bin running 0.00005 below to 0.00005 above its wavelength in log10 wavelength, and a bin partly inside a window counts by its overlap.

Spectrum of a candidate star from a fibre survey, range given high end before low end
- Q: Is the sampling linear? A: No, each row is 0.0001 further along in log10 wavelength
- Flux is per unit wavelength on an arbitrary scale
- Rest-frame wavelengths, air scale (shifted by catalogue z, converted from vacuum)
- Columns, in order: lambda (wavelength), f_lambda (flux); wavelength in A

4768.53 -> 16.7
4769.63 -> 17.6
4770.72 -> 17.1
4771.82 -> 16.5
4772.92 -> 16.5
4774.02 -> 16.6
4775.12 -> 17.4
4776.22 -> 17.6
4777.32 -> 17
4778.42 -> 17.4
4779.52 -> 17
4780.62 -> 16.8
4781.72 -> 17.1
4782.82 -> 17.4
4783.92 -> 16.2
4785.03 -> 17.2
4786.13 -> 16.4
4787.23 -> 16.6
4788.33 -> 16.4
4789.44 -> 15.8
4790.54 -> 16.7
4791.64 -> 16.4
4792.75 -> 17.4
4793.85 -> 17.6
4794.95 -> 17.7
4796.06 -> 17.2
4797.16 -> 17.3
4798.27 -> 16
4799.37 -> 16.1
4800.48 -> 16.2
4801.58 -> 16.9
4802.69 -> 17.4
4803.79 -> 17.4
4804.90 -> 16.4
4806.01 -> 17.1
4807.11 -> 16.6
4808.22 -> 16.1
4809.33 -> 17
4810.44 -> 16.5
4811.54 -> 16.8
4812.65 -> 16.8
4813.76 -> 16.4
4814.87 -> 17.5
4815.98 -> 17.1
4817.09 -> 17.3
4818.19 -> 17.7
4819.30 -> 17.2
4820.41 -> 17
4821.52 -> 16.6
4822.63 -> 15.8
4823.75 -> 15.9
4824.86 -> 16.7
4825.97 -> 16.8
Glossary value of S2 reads 16.8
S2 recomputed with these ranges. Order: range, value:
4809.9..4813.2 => 16.7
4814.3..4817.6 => 17.3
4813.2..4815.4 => 16.9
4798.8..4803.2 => 16.6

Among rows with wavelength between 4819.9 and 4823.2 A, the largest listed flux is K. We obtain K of 17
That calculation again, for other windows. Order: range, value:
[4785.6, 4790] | 16.6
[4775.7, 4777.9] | 17.6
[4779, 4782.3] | 17.1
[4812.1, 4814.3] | 16.8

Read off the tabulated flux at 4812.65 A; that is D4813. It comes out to 16.8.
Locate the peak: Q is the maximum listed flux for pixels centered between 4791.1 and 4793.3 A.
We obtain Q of 17.4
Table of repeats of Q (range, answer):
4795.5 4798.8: 17.3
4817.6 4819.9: 17.7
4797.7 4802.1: 16.9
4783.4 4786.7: 17.2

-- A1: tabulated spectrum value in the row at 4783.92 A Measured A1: 16.2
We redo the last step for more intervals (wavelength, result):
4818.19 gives 17.7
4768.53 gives 16.7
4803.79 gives 17.4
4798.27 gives 16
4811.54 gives 16.8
